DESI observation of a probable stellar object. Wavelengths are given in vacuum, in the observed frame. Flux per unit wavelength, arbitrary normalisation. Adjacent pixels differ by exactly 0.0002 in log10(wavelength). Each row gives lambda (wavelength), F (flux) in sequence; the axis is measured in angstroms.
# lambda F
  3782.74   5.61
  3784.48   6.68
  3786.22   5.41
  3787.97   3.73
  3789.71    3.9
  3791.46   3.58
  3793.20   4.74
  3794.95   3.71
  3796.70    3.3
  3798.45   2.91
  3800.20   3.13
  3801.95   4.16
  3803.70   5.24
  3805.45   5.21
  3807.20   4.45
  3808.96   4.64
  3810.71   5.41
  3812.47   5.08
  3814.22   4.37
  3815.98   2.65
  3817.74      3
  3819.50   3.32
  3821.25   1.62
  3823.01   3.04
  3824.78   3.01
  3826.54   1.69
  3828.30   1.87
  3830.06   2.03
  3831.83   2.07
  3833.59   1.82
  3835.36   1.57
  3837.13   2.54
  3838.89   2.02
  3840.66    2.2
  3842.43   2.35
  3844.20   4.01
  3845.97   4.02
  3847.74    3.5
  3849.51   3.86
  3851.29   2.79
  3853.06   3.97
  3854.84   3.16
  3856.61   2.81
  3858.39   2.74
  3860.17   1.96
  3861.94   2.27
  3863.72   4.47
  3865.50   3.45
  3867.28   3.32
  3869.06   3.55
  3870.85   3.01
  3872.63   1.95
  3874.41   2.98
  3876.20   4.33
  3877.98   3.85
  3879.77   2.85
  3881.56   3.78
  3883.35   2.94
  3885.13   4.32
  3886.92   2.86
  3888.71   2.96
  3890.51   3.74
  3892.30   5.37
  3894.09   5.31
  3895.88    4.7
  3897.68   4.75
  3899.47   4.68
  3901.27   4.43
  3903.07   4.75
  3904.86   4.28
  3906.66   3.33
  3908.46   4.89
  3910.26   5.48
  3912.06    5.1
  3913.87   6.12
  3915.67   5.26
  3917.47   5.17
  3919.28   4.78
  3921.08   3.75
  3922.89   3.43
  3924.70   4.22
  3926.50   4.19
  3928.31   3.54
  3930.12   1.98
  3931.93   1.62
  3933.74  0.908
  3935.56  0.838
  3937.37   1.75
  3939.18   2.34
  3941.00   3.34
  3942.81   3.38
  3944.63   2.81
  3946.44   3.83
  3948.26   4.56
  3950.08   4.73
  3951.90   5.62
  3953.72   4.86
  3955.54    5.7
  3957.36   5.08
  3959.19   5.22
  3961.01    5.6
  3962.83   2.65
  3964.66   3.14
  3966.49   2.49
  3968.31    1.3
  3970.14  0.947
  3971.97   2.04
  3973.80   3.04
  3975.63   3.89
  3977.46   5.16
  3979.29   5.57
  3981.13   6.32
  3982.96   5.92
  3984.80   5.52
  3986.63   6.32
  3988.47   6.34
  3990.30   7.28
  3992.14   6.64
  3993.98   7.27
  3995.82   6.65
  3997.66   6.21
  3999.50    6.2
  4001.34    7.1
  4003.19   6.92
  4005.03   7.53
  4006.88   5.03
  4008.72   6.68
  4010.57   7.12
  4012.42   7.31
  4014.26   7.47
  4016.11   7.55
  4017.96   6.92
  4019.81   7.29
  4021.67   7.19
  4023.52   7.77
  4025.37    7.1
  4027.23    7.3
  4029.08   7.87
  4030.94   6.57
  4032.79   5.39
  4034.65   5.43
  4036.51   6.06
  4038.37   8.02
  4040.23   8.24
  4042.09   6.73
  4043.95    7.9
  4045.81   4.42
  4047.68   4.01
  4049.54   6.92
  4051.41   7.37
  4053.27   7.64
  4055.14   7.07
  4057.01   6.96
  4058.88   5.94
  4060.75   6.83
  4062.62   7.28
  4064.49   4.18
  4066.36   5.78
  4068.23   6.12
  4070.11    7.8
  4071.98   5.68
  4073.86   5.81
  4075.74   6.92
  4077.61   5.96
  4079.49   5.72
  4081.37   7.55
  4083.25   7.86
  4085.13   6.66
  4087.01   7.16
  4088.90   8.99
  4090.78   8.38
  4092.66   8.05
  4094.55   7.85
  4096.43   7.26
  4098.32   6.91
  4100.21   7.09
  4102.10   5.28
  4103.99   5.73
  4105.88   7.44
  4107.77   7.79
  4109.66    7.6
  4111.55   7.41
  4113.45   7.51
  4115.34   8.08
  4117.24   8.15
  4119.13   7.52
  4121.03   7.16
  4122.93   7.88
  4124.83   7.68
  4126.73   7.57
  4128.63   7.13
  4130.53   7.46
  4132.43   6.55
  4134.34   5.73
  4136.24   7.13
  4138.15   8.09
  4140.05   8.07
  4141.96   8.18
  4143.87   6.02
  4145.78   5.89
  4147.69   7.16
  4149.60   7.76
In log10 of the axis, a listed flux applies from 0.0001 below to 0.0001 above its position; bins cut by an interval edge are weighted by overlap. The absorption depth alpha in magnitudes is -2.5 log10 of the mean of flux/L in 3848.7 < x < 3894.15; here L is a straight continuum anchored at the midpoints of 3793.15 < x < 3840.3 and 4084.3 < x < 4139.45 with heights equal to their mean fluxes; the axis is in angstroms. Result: 0.188 mag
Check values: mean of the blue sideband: 3.24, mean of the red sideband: 7.36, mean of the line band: 3.37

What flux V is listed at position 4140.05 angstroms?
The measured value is 8.07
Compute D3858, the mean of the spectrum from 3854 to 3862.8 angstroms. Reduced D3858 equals 2.59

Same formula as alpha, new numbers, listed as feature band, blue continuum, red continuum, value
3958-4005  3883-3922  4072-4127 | 0.12 mag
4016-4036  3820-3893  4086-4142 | -0.17 mag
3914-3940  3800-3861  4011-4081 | 0.41 mag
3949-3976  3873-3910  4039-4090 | 0.33 mag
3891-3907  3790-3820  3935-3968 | -0.20 mag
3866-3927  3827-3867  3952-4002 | -0.14 mag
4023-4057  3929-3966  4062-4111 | -0.18 mag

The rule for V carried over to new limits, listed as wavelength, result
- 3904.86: 4.28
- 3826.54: 1.69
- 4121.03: 7.16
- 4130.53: 7.46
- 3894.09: 5.31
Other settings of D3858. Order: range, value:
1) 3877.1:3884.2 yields 3.35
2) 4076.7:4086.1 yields 6.75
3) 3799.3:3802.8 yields 3.64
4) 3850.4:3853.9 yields 3.37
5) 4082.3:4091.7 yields 7.81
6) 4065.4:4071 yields 6.54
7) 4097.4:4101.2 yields 6.97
